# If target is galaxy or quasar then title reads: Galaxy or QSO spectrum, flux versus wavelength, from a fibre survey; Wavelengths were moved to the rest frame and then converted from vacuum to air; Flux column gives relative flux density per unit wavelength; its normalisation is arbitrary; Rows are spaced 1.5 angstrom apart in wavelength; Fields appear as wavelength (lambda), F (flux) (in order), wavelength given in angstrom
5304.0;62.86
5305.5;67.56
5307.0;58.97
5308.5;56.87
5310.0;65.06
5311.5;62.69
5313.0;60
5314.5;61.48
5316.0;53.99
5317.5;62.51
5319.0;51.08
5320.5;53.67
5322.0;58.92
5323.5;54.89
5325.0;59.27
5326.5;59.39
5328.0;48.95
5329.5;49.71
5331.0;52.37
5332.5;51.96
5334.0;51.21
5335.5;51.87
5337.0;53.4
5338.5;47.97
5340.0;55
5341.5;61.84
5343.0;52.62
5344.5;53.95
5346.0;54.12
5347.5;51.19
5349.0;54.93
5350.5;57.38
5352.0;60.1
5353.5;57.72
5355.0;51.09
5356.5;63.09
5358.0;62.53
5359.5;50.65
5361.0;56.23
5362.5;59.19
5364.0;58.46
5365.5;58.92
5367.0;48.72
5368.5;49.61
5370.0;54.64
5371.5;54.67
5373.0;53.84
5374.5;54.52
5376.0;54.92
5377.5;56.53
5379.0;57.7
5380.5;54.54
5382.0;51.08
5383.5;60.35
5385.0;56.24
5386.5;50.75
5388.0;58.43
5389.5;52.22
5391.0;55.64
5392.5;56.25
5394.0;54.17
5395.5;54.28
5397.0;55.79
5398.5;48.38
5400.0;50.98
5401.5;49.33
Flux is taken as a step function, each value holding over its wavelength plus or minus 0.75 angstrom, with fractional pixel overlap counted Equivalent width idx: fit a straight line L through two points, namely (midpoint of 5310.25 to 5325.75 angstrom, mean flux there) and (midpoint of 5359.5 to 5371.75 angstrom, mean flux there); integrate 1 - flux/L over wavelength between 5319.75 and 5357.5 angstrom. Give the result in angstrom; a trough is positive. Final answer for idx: 1.3 angstrom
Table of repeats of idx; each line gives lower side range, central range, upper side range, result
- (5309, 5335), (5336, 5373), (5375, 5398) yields 0.29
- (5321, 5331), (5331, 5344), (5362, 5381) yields 0.42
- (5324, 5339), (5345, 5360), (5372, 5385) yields -0.66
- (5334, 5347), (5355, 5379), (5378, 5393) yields -0.46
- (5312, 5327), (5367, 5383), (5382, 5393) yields 0.50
